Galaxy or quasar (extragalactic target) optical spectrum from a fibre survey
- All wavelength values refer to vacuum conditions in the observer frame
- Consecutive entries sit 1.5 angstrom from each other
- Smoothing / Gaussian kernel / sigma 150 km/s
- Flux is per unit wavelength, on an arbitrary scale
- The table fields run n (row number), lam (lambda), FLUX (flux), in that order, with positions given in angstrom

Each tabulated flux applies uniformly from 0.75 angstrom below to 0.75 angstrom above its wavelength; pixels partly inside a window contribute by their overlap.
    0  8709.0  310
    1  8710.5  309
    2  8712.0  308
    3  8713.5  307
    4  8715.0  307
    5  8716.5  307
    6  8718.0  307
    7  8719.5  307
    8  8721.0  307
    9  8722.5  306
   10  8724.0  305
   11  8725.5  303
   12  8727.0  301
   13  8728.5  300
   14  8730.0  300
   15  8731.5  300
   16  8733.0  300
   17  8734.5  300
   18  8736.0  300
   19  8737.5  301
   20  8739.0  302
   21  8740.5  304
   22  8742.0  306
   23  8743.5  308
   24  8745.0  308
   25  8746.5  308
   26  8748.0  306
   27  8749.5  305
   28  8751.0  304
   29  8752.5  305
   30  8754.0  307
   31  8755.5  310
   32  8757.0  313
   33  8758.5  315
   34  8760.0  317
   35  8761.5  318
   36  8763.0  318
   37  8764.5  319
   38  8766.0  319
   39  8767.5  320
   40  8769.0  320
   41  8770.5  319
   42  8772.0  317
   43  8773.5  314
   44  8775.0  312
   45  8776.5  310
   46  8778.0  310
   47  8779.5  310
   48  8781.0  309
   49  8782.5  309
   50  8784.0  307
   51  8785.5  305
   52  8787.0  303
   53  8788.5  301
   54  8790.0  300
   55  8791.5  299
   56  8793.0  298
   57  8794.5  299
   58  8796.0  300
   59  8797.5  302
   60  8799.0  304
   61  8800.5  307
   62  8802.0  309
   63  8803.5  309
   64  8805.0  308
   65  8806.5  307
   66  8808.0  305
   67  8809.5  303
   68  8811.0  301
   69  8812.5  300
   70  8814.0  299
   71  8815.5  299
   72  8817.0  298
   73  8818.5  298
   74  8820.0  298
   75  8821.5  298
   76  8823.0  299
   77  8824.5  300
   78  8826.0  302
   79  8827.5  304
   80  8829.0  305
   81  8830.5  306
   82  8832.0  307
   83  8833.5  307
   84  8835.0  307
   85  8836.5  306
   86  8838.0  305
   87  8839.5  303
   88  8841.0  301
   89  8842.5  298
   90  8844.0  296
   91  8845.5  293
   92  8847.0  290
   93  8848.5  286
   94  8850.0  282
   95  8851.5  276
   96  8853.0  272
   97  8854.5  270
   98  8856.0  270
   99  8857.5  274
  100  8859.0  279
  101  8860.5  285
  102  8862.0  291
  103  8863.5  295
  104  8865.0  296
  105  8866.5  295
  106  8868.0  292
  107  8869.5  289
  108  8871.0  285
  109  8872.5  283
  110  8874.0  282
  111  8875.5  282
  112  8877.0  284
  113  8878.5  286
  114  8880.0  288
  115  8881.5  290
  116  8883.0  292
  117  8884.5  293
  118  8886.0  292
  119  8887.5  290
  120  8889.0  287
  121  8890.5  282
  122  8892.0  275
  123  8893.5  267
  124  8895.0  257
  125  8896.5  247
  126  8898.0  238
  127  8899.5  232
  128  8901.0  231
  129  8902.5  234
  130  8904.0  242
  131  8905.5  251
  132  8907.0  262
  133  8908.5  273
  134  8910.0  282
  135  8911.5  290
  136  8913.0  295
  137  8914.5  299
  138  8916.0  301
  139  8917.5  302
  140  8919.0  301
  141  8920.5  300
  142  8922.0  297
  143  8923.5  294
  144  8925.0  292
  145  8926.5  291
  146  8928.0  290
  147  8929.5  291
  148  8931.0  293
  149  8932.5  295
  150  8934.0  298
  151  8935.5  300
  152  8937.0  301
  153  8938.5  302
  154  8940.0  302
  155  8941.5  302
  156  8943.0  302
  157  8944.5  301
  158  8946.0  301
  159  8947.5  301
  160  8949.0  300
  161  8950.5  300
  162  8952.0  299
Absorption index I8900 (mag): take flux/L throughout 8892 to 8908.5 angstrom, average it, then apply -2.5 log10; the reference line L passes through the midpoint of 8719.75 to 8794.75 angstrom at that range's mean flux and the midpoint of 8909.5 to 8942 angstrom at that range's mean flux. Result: 0.20 mag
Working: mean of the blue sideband 308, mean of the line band 249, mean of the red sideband 296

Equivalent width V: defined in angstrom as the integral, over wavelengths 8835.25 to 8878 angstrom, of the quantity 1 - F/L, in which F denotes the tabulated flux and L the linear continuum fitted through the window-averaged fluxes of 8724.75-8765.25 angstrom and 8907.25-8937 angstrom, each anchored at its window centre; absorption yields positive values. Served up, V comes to 1.5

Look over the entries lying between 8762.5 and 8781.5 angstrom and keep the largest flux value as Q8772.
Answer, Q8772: 320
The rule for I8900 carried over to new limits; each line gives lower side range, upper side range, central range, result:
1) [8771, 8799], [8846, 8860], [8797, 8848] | -0.043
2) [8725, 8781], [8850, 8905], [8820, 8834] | -0.050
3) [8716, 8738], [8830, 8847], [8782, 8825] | 0.000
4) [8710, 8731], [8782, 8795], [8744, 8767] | -0.028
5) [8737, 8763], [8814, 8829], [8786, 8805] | 0.000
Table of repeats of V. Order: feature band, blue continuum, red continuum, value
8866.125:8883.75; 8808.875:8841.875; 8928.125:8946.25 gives 0.78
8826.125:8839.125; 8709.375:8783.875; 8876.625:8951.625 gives -0.42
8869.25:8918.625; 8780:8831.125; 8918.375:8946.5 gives 3.92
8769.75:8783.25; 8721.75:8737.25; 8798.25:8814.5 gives -0.39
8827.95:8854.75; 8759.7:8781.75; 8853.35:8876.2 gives -0.31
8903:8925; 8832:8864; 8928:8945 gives 0.87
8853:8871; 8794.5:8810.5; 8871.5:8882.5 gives 0.28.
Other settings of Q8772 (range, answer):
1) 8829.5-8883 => 307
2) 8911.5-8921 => 302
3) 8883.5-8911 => 293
